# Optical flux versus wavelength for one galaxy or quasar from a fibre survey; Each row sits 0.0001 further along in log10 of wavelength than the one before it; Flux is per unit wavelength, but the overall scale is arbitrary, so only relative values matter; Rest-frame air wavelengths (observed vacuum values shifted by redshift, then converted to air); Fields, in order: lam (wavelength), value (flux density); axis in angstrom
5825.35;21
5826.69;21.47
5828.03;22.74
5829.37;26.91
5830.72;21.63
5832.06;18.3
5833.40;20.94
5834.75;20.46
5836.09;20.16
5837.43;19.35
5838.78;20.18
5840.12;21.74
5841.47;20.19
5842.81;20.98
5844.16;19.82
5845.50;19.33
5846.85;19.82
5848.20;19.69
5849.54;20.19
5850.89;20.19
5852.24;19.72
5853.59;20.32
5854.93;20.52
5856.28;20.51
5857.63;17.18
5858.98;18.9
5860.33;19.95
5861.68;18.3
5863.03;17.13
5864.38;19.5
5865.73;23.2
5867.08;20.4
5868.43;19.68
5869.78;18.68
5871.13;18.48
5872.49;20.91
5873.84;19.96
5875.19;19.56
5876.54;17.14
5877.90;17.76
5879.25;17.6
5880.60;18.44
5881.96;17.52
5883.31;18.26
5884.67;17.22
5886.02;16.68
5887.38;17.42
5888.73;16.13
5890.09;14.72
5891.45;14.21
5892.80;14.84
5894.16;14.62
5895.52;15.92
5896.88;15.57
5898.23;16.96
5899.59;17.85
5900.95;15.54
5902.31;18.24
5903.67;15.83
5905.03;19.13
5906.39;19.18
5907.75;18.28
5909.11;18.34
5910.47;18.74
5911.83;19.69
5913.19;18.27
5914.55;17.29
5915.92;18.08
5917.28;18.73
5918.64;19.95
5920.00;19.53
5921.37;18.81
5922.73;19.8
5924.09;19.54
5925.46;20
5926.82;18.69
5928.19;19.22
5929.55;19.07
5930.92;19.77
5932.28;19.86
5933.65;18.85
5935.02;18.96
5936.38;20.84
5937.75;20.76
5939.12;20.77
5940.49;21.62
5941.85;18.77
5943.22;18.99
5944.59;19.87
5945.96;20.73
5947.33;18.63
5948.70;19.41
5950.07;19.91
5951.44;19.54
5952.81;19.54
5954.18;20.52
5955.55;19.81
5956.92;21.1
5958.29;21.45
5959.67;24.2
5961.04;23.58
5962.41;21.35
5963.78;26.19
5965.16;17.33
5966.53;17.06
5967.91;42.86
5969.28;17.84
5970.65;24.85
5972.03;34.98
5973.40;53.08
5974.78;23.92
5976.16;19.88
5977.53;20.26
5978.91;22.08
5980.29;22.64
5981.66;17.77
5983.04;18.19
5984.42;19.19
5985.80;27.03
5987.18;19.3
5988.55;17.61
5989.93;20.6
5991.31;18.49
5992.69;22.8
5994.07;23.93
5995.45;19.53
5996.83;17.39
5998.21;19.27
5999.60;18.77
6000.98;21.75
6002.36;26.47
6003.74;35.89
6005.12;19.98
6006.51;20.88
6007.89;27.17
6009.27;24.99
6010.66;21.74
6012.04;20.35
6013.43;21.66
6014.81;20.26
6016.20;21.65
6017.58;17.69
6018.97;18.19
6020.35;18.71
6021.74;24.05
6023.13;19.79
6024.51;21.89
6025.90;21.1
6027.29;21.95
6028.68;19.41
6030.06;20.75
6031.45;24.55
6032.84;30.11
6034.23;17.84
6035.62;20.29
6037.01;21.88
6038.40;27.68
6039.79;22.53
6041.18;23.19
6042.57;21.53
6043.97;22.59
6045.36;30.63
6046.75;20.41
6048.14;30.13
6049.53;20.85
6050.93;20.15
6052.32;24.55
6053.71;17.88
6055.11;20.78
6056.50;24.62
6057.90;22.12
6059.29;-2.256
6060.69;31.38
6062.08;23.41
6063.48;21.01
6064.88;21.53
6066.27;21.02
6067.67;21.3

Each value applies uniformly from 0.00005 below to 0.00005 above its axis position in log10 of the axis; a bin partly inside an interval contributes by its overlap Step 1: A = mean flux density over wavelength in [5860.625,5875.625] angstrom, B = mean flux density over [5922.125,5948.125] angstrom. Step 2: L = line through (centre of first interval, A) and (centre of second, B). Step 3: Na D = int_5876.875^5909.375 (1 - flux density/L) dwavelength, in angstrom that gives 4.5 angstrom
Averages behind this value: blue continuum 19.6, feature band 16.9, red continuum 19.7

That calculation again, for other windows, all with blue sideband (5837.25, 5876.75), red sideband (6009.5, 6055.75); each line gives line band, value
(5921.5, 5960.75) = 1.6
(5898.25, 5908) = 1.3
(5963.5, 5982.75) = -3.9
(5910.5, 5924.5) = 1.1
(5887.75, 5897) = 2.3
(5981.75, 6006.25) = 0.1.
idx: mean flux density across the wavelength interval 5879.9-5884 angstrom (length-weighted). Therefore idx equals 18.1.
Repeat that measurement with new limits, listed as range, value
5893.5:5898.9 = 15.8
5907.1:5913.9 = 18.7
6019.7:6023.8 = 20.8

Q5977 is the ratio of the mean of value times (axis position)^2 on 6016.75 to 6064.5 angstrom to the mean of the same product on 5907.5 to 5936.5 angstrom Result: 1.19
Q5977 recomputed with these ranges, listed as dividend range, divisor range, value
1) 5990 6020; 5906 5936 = 1.18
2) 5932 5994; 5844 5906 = 1.25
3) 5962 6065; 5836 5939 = 1.26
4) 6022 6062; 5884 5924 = 1.33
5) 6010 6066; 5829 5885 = 1.17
